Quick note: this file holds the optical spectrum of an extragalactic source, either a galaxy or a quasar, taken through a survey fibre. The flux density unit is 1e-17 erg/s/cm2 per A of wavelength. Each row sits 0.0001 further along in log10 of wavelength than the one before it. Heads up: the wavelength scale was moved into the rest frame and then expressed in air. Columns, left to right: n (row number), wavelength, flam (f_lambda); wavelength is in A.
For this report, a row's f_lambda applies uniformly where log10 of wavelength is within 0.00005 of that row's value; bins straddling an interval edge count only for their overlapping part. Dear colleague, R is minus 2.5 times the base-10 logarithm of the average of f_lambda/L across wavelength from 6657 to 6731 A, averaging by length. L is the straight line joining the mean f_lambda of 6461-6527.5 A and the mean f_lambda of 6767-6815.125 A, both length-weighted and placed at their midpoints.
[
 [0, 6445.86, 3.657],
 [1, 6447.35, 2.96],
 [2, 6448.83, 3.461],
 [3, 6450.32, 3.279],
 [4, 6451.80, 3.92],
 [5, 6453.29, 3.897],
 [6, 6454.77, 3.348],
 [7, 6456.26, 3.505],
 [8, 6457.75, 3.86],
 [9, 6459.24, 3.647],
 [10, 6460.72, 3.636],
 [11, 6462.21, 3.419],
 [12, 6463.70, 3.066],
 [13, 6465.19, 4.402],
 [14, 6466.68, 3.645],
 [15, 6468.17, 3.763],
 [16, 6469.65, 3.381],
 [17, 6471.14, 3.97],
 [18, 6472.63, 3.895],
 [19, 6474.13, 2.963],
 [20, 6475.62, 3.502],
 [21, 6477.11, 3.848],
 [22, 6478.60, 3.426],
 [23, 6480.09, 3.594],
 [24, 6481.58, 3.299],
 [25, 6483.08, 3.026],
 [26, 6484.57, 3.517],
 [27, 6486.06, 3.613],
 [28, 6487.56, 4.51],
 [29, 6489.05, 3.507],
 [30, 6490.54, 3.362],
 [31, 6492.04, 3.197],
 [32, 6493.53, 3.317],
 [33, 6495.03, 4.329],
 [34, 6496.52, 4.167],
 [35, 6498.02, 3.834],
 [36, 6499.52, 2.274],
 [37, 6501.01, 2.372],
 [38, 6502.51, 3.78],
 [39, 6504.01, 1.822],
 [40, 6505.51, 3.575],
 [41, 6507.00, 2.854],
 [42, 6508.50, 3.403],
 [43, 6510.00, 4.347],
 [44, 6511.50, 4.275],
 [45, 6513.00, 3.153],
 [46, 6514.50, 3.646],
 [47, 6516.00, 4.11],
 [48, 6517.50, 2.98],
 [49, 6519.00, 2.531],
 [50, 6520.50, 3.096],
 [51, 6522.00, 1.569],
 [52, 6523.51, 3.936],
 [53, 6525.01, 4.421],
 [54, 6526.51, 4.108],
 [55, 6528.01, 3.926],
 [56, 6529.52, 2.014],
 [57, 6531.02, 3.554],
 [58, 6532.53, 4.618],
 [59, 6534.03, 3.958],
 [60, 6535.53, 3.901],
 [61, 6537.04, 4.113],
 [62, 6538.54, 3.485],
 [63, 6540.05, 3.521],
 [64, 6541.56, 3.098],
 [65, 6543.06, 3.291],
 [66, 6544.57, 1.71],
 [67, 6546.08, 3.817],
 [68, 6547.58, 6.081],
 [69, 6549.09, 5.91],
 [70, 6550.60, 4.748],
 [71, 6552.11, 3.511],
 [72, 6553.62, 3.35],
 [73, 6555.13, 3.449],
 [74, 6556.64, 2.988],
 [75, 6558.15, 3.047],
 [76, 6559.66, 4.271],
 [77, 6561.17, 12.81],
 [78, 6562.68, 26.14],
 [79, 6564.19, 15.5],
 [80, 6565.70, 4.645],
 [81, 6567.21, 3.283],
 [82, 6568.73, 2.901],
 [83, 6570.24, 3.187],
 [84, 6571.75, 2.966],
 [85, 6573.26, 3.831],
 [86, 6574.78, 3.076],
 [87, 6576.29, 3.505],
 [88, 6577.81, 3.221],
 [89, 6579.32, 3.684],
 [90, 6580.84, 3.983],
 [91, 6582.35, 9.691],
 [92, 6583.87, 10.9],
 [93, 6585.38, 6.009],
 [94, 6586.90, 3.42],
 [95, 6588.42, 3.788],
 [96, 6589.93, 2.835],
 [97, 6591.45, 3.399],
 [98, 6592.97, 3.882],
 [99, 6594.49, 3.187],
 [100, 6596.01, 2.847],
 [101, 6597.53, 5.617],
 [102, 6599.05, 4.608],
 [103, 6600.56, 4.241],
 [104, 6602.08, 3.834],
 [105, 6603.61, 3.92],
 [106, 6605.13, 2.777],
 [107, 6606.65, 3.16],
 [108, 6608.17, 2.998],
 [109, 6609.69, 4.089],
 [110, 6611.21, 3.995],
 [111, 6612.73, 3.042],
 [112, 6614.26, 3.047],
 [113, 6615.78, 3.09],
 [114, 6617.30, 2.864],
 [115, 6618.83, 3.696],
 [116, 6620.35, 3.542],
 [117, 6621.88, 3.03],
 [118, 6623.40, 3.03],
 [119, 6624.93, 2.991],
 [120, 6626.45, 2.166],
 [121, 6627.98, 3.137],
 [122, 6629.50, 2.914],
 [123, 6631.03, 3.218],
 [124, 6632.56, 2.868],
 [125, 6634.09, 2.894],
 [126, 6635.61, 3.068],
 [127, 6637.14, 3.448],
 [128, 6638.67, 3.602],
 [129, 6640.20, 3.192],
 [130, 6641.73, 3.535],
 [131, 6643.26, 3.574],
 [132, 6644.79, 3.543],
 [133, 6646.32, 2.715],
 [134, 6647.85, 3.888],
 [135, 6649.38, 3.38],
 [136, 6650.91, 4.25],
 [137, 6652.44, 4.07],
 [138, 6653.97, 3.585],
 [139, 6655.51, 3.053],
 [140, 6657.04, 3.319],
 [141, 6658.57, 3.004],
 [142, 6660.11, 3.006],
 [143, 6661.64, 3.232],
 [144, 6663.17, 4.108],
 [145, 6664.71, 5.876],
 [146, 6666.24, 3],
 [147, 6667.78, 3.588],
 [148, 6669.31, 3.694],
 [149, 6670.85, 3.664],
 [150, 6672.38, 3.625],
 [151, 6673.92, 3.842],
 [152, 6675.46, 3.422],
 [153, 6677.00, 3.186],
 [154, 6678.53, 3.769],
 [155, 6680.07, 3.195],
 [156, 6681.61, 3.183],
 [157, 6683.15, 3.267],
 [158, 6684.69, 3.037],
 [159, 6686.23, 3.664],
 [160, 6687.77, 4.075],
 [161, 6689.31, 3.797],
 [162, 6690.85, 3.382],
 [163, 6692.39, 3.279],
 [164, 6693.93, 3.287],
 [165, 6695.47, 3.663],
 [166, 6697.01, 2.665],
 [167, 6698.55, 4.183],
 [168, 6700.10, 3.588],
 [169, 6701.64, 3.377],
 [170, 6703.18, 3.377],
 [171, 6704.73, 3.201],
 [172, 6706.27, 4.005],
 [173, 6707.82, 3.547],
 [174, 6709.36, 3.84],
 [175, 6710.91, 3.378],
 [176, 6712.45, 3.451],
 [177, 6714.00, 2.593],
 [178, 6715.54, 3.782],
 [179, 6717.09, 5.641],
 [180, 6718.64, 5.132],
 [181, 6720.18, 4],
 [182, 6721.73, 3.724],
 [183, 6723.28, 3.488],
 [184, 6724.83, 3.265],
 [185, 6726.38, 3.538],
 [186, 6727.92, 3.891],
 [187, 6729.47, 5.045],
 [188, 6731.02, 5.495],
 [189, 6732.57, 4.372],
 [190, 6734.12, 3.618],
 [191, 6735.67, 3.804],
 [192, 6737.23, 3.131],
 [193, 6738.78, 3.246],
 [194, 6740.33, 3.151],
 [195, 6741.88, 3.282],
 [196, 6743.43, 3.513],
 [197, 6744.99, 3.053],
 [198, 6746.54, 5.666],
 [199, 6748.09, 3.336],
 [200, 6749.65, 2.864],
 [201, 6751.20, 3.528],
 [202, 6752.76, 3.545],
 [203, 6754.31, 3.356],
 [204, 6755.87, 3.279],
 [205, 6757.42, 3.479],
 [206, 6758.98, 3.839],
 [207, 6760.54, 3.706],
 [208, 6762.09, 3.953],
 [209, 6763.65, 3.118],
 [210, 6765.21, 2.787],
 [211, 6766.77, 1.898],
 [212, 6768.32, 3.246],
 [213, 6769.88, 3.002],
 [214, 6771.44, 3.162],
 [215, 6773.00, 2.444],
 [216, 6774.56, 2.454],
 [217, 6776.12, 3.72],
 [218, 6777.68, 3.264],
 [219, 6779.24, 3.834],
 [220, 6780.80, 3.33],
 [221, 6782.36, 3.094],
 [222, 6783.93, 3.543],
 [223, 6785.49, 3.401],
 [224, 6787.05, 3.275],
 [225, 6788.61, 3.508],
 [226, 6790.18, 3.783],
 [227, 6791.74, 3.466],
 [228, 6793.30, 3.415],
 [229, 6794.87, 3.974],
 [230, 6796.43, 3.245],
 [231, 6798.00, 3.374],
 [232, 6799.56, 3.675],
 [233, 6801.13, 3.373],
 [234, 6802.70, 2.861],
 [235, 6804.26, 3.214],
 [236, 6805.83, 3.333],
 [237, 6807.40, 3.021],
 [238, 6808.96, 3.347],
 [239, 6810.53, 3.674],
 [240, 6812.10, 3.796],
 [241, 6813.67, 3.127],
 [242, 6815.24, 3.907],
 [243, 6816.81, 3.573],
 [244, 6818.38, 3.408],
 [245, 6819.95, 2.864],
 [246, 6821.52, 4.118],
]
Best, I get -0.09 mag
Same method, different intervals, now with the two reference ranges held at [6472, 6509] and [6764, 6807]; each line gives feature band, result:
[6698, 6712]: -0.10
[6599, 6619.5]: -0.05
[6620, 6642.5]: 0.08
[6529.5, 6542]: -0.10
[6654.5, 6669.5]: -0.09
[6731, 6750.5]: -0.12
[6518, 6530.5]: 0.06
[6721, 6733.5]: -0.24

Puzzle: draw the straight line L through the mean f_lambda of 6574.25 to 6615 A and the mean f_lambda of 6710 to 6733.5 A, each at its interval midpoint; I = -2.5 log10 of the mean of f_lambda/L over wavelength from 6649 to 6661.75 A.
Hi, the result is 0.194 mag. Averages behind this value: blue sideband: 4.18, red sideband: 4.05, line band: 3.44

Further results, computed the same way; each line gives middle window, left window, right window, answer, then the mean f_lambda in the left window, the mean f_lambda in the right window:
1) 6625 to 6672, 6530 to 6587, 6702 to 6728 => 0.268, 5.25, 3.75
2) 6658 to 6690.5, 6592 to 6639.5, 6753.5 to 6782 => -0.084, 3.38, 3.21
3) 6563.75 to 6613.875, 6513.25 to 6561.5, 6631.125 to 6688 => -0.175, 3.84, 3.49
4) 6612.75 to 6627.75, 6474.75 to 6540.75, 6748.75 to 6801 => 0.122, 3.49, 3.32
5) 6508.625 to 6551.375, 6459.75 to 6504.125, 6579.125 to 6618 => 0.025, 3.51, 4.2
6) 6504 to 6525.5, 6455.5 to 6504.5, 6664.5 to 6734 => 0.059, 3.51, 3.72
